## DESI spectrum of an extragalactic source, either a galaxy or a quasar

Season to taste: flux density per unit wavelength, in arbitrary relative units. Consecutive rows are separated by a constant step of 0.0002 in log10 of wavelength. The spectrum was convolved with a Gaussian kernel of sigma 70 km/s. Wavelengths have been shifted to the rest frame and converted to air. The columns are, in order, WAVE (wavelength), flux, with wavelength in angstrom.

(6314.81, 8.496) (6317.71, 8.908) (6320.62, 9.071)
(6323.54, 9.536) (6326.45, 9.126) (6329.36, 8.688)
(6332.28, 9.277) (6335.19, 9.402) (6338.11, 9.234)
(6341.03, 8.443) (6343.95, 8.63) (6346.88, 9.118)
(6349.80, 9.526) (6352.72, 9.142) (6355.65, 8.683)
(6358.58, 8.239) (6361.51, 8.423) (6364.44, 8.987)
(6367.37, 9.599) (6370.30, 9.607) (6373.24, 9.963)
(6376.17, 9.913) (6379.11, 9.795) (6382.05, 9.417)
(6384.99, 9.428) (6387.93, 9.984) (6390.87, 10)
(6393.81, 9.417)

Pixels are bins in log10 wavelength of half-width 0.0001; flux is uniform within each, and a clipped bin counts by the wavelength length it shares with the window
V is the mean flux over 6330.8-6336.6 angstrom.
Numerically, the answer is 9.34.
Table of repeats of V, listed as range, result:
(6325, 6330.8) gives 8.91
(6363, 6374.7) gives 9.54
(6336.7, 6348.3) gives 8.85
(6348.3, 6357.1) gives 9.12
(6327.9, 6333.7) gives 8.98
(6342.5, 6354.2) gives 9.1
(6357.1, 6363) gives 8.33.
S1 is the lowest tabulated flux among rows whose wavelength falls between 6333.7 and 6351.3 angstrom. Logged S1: 8.443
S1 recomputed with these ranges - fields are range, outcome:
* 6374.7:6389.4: 9.417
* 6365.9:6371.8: 9.599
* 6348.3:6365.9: 8.239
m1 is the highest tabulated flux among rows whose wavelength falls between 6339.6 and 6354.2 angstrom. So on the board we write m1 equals 9.526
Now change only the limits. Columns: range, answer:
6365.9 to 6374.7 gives 9.963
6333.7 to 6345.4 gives 9.402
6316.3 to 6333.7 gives 9.536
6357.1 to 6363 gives 8.423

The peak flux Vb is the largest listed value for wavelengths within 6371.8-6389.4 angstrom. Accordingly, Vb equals 9.984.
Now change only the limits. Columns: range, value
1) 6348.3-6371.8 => 9.607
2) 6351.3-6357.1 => 9.142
